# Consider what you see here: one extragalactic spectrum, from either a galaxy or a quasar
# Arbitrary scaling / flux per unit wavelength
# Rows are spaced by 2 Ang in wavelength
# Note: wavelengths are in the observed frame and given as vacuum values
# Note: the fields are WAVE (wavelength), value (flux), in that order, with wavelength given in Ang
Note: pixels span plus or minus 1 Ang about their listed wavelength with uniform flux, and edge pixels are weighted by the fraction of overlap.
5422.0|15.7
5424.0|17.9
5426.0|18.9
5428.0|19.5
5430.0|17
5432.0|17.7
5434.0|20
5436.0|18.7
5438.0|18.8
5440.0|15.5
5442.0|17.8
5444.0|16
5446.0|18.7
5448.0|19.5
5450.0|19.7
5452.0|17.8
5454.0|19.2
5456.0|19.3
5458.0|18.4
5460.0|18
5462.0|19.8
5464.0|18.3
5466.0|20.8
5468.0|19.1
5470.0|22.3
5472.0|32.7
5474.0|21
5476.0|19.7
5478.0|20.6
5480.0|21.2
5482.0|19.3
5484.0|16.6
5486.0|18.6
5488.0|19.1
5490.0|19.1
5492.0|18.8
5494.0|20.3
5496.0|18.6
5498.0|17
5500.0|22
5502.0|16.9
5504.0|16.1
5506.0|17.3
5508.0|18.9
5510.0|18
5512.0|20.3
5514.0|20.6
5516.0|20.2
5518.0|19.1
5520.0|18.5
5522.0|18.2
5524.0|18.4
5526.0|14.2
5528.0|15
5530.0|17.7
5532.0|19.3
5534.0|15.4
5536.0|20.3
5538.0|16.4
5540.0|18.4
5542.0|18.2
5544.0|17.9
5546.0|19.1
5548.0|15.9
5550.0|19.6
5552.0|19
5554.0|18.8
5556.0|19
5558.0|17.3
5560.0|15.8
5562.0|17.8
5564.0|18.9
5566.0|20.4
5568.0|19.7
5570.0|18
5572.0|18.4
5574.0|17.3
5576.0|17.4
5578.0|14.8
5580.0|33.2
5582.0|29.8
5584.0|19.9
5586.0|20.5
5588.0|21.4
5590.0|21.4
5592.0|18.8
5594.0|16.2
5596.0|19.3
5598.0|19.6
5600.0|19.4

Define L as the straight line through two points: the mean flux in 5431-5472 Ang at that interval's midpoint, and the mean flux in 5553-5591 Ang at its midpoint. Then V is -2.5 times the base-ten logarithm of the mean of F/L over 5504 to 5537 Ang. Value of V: 0.08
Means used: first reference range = 19.1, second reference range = 20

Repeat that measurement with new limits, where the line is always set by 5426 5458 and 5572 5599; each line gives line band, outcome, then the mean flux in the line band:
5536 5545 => 0.11 mag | 18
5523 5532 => 0.18 mag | 16.7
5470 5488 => -0.12 mag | 21.2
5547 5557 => 0.09 mag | 18.5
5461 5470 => -0.06 mag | 19.8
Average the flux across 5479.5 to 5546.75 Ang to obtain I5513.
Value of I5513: 18.4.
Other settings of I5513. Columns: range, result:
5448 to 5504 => 19.7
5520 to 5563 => 17.7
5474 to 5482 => 20.4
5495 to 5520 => 18.7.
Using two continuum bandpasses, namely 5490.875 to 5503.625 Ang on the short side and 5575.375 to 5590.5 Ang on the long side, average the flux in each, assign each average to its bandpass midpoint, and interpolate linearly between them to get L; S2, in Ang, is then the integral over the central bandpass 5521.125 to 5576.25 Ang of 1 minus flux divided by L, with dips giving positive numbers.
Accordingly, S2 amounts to 8.0 Ang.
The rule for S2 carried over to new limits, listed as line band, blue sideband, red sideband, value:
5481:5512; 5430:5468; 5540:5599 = 0.6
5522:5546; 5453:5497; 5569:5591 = 3.7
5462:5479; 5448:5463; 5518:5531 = -2.9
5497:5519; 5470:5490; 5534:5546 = 0.9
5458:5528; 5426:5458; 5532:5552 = -4.3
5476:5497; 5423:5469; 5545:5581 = -0.6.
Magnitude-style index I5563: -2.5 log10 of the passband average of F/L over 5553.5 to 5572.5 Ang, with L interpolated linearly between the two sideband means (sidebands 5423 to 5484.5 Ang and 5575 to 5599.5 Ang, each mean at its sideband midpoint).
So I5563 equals 0.13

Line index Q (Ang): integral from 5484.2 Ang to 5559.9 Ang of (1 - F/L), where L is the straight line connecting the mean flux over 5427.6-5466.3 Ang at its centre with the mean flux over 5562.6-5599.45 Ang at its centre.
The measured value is 4.6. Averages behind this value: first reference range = 18.5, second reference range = 20.2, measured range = 18.3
